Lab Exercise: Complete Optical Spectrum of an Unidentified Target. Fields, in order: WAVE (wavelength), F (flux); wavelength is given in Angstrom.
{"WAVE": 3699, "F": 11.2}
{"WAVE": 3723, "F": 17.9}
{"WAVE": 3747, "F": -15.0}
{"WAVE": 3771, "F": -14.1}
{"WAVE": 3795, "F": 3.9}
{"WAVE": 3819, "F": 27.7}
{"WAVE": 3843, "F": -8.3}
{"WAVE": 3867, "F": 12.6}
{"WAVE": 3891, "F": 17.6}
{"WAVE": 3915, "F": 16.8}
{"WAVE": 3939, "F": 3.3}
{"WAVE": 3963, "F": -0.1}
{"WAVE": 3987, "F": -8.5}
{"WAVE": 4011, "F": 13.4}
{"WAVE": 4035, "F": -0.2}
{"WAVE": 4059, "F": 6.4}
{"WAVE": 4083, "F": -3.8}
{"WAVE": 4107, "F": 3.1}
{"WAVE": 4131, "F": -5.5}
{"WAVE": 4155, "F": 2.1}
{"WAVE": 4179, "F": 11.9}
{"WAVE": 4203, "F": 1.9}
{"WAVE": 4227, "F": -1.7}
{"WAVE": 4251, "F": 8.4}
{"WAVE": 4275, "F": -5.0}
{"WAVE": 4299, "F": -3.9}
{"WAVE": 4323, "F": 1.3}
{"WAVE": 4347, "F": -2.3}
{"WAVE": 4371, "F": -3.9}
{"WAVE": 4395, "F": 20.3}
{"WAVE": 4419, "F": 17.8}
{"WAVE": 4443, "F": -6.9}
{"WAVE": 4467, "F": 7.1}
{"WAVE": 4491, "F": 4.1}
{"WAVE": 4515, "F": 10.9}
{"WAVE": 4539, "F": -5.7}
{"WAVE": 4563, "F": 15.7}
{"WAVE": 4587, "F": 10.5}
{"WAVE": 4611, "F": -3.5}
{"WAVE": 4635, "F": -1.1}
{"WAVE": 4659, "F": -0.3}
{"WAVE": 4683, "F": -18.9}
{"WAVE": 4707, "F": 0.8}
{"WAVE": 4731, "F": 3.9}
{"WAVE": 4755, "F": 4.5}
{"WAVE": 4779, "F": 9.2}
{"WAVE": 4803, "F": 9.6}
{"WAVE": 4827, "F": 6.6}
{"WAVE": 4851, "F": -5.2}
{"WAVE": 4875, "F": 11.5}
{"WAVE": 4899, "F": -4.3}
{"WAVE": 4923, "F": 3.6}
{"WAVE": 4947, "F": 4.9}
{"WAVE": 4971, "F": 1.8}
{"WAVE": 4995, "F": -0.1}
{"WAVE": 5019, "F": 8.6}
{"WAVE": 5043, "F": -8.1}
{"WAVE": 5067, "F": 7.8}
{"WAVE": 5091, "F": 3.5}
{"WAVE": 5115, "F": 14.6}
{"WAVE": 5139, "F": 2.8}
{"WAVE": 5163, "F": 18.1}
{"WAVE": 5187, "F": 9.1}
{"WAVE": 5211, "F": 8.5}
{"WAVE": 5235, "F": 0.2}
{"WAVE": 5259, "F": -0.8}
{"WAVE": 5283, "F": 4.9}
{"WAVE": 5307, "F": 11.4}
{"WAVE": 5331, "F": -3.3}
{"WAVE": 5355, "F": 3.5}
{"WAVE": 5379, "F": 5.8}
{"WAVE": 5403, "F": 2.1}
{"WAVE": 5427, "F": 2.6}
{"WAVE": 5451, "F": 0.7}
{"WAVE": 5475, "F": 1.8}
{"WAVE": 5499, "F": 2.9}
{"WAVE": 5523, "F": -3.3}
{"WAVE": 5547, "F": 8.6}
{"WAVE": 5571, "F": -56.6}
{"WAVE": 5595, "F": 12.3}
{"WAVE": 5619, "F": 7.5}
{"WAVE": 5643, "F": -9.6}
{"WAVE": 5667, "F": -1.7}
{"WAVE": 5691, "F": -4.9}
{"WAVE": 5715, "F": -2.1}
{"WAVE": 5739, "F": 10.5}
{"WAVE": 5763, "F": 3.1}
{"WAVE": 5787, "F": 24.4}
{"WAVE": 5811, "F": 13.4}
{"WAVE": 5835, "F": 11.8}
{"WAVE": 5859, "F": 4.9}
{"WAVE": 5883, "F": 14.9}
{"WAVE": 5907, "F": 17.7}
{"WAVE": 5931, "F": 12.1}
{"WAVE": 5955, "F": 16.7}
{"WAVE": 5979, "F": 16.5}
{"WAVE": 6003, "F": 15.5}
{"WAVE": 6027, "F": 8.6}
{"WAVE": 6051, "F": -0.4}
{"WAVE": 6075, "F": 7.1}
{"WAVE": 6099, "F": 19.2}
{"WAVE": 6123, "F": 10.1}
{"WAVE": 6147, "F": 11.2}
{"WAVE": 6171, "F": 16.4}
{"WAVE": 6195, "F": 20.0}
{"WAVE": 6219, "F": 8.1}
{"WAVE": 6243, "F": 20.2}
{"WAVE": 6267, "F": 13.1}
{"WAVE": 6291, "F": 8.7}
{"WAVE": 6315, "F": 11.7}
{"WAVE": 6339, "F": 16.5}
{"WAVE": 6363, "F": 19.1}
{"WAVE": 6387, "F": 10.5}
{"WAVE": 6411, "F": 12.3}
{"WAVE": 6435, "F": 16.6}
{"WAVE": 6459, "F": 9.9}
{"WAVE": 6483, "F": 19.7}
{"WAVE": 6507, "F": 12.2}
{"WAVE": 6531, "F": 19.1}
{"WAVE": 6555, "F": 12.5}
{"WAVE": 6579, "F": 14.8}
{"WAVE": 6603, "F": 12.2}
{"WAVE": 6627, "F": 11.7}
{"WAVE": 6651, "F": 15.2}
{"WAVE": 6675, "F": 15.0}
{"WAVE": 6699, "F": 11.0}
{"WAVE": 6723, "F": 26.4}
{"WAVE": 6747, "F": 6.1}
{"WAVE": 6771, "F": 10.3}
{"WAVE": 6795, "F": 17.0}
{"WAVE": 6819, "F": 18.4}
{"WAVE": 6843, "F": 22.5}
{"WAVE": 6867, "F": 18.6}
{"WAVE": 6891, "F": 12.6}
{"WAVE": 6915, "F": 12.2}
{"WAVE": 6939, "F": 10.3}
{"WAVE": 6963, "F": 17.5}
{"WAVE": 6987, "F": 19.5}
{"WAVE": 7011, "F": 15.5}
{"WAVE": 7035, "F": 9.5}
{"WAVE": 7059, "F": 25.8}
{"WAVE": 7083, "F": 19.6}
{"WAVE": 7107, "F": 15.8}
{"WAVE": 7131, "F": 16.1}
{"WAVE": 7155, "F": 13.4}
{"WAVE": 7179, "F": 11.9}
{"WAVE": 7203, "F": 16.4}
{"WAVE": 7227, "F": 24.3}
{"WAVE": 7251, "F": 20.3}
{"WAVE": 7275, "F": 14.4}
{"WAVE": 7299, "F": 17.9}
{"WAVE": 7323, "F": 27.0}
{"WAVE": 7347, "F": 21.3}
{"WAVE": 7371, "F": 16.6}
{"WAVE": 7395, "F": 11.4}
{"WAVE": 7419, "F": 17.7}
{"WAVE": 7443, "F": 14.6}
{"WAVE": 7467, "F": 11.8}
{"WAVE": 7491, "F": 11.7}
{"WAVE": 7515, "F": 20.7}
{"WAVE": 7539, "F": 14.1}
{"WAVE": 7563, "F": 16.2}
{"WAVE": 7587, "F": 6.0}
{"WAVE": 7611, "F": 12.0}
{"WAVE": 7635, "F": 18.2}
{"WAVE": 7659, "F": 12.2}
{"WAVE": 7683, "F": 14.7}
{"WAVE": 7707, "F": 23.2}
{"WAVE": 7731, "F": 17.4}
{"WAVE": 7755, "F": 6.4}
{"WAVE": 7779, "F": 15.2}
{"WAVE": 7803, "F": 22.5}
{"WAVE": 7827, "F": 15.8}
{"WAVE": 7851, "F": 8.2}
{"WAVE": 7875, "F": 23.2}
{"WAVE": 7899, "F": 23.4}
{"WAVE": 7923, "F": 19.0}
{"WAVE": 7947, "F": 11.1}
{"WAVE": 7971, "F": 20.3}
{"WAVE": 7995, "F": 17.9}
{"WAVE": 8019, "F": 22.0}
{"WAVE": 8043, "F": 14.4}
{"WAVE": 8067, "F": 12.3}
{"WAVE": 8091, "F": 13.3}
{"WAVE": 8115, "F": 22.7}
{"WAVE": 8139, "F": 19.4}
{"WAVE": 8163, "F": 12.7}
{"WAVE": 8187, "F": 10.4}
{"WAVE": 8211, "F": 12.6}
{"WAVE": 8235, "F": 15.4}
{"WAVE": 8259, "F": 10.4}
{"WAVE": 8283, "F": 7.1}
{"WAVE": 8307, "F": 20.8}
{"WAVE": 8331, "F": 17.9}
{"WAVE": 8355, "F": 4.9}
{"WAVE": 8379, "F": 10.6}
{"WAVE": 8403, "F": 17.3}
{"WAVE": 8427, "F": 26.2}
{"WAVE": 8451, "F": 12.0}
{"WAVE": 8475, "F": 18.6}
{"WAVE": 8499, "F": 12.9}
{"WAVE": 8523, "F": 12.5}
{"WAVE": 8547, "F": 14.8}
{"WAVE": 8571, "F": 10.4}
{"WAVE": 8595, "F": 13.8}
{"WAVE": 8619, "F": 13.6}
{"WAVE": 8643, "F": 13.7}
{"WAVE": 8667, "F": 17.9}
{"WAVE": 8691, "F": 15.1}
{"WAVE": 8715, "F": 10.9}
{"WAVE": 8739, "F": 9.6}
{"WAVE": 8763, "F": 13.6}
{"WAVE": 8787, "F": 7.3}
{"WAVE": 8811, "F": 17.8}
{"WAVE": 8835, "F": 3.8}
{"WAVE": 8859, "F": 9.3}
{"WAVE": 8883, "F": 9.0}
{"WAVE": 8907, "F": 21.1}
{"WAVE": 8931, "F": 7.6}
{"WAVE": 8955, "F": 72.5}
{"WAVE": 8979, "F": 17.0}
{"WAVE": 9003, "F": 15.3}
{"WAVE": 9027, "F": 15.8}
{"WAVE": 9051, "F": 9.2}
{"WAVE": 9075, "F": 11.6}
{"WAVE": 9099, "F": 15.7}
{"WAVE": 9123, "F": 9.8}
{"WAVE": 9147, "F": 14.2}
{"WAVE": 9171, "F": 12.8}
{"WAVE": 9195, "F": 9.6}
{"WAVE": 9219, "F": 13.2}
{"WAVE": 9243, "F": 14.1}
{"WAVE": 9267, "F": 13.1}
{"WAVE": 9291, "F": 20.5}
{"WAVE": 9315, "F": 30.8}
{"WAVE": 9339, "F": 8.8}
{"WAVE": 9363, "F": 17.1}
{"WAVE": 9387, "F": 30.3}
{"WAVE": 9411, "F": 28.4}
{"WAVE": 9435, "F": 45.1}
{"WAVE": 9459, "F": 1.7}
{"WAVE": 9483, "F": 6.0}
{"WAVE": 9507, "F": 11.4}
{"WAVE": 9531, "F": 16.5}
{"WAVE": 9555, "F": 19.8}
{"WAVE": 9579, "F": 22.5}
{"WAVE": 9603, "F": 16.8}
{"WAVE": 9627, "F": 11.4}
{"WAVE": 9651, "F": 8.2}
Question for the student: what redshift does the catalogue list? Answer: 0.803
